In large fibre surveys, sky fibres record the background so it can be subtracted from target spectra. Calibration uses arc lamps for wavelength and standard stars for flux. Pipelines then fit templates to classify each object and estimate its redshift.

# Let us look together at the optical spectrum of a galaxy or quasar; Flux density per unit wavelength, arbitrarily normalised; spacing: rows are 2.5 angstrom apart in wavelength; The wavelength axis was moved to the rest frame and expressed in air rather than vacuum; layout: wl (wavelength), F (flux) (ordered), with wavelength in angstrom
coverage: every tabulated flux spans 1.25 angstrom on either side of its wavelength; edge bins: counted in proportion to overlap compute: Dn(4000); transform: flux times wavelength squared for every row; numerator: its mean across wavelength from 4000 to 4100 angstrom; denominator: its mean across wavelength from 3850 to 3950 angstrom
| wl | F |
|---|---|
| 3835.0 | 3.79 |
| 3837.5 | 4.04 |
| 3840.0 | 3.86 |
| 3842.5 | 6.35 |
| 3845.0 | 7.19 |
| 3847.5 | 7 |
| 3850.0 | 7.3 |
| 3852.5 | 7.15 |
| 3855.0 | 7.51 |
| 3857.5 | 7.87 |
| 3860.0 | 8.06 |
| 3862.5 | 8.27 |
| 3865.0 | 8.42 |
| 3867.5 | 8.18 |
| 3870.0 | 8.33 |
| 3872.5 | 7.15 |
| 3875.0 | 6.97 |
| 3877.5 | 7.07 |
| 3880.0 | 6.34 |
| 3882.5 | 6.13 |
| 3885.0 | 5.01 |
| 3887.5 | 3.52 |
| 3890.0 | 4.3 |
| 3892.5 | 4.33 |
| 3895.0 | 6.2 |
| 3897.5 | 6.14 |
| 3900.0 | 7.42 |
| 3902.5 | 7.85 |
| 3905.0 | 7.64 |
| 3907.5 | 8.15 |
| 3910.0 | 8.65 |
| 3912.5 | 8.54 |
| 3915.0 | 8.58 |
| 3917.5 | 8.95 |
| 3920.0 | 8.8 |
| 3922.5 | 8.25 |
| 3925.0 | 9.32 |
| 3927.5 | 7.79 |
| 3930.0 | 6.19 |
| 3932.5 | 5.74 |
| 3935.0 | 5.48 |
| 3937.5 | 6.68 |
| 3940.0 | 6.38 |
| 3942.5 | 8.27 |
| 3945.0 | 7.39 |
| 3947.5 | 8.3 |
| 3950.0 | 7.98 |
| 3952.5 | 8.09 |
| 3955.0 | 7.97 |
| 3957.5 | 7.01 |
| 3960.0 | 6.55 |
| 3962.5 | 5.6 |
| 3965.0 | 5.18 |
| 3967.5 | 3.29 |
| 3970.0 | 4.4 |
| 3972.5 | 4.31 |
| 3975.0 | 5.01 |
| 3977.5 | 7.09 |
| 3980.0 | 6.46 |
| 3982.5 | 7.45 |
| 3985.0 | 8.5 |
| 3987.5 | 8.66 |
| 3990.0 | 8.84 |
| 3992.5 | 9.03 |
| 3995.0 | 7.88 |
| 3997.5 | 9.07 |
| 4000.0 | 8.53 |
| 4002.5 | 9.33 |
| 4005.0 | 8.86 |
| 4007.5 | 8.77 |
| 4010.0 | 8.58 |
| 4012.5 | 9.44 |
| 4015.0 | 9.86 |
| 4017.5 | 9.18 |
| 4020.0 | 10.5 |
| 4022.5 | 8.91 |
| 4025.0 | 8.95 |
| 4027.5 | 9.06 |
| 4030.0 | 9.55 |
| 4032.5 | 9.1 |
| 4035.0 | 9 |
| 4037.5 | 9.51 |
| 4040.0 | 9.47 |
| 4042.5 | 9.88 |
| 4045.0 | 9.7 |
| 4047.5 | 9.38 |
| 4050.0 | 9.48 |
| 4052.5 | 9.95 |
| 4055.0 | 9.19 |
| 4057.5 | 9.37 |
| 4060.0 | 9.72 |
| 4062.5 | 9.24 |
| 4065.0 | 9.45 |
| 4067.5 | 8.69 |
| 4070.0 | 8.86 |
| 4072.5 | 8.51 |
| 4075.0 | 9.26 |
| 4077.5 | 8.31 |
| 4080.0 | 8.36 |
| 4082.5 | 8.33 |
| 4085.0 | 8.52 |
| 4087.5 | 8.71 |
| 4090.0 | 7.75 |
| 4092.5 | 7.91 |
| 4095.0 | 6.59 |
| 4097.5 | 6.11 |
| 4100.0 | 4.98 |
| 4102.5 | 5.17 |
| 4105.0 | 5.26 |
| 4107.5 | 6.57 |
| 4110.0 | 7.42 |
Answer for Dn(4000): 1.33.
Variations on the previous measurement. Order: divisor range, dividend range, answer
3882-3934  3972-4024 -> 1.24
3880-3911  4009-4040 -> 1.59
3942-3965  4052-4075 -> 1.33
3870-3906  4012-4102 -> 1.54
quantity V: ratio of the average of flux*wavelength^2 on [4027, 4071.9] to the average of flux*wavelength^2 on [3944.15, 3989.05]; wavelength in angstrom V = 1.47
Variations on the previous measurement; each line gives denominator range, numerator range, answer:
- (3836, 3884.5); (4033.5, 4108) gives 1.34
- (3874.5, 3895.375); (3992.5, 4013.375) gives 1.71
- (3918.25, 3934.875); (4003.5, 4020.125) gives 1.27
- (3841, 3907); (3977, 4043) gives 1.39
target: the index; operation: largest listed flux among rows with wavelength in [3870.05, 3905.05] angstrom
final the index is 7.85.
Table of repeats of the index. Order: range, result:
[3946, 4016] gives 9.86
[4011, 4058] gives 10.5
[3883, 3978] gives 9.32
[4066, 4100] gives 9.26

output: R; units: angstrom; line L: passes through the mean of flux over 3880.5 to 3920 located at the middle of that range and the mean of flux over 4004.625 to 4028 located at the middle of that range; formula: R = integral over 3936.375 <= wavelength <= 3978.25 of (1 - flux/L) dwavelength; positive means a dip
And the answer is 8.0 angstrom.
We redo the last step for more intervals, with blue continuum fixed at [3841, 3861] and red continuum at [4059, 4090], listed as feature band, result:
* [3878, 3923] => 4.1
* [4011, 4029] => -2.1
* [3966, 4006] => 4.5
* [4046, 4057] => -1.1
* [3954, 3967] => 2.8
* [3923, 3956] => 2.1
